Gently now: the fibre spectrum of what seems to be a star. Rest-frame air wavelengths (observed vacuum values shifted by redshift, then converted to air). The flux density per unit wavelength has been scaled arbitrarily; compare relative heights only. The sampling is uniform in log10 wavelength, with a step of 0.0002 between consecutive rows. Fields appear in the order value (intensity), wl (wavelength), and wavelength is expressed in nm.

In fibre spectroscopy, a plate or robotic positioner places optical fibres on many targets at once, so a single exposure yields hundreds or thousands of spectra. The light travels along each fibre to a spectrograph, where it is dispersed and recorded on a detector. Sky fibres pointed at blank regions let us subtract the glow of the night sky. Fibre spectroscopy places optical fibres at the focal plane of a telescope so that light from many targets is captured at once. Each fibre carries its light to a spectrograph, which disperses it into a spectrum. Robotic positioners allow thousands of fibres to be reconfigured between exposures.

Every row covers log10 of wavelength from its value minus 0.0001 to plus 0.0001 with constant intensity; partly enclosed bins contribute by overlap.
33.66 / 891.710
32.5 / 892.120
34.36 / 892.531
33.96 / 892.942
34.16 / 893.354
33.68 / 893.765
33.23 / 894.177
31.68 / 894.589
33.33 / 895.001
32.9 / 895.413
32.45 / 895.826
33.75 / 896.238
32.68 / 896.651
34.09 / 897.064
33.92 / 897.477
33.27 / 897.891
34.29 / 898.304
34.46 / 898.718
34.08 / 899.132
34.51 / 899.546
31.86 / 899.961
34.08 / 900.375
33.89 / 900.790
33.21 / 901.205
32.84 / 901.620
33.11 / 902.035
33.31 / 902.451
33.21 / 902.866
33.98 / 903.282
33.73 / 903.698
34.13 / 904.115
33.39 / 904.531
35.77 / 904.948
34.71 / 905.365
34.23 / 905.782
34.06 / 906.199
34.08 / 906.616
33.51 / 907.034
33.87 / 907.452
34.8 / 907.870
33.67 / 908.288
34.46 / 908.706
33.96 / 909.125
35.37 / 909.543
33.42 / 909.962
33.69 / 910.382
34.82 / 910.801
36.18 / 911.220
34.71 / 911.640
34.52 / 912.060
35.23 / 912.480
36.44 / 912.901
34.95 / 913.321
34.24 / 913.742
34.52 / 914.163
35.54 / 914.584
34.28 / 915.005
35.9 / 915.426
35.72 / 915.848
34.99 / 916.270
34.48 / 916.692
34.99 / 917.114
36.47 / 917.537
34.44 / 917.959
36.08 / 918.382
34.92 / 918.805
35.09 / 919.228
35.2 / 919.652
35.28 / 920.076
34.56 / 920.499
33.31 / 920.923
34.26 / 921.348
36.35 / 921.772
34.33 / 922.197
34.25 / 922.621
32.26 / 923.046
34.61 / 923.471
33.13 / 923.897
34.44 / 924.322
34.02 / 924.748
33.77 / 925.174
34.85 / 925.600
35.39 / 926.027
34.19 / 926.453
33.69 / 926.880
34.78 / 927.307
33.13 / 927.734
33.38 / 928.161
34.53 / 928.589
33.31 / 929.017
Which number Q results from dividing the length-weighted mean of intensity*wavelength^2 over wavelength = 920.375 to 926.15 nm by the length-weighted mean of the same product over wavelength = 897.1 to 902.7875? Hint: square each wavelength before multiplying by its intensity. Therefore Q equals 1.1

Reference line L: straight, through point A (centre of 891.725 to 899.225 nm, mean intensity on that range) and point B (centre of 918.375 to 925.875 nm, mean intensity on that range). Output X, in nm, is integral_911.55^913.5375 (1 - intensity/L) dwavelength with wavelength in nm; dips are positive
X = -0.06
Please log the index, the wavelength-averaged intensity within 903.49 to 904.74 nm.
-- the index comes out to 33.7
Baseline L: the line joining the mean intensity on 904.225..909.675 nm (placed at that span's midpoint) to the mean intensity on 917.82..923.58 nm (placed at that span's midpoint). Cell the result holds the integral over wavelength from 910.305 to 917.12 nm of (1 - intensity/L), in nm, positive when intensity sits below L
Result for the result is -0.11 nm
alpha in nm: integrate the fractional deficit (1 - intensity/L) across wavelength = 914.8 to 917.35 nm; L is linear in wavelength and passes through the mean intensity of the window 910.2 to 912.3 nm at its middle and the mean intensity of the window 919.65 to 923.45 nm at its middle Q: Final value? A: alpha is -0.03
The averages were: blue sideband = 34.8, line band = 35.1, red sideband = 34.4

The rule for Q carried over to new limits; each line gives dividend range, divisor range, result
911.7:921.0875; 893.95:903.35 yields 1.09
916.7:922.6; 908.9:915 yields 1.02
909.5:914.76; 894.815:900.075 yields 1.07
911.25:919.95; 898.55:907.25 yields 1.07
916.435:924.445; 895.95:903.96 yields 1.08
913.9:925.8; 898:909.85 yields 1.06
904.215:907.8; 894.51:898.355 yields 1.05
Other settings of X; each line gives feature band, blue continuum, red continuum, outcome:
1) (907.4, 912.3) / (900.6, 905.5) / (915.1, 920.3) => 0.00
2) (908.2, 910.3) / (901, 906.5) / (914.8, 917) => 0.01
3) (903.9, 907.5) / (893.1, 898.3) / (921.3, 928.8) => -0.06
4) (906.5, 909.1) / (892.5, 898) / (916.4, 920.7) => 0.02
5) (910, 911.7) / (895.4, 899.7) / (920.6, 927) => -0.04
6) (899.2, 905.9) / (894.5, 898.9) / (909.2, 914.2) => 0.04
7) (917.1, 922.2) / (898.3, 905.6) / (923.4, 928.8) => -0.15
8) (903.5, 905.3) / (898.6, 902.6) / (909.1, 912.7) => -0.02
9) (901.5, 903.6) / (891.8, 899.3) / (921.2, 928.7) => 0.02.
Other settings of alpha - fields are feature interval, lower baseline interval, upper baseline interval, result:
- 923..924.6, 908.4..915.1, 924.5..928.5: 0.02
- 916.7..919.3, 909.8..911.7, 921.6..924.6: -0.07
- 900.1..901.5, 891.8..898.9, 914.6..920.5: 0.01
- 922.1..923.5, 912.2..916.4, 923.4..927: 0.03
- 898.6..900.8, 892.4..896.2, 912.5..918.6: 0.00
